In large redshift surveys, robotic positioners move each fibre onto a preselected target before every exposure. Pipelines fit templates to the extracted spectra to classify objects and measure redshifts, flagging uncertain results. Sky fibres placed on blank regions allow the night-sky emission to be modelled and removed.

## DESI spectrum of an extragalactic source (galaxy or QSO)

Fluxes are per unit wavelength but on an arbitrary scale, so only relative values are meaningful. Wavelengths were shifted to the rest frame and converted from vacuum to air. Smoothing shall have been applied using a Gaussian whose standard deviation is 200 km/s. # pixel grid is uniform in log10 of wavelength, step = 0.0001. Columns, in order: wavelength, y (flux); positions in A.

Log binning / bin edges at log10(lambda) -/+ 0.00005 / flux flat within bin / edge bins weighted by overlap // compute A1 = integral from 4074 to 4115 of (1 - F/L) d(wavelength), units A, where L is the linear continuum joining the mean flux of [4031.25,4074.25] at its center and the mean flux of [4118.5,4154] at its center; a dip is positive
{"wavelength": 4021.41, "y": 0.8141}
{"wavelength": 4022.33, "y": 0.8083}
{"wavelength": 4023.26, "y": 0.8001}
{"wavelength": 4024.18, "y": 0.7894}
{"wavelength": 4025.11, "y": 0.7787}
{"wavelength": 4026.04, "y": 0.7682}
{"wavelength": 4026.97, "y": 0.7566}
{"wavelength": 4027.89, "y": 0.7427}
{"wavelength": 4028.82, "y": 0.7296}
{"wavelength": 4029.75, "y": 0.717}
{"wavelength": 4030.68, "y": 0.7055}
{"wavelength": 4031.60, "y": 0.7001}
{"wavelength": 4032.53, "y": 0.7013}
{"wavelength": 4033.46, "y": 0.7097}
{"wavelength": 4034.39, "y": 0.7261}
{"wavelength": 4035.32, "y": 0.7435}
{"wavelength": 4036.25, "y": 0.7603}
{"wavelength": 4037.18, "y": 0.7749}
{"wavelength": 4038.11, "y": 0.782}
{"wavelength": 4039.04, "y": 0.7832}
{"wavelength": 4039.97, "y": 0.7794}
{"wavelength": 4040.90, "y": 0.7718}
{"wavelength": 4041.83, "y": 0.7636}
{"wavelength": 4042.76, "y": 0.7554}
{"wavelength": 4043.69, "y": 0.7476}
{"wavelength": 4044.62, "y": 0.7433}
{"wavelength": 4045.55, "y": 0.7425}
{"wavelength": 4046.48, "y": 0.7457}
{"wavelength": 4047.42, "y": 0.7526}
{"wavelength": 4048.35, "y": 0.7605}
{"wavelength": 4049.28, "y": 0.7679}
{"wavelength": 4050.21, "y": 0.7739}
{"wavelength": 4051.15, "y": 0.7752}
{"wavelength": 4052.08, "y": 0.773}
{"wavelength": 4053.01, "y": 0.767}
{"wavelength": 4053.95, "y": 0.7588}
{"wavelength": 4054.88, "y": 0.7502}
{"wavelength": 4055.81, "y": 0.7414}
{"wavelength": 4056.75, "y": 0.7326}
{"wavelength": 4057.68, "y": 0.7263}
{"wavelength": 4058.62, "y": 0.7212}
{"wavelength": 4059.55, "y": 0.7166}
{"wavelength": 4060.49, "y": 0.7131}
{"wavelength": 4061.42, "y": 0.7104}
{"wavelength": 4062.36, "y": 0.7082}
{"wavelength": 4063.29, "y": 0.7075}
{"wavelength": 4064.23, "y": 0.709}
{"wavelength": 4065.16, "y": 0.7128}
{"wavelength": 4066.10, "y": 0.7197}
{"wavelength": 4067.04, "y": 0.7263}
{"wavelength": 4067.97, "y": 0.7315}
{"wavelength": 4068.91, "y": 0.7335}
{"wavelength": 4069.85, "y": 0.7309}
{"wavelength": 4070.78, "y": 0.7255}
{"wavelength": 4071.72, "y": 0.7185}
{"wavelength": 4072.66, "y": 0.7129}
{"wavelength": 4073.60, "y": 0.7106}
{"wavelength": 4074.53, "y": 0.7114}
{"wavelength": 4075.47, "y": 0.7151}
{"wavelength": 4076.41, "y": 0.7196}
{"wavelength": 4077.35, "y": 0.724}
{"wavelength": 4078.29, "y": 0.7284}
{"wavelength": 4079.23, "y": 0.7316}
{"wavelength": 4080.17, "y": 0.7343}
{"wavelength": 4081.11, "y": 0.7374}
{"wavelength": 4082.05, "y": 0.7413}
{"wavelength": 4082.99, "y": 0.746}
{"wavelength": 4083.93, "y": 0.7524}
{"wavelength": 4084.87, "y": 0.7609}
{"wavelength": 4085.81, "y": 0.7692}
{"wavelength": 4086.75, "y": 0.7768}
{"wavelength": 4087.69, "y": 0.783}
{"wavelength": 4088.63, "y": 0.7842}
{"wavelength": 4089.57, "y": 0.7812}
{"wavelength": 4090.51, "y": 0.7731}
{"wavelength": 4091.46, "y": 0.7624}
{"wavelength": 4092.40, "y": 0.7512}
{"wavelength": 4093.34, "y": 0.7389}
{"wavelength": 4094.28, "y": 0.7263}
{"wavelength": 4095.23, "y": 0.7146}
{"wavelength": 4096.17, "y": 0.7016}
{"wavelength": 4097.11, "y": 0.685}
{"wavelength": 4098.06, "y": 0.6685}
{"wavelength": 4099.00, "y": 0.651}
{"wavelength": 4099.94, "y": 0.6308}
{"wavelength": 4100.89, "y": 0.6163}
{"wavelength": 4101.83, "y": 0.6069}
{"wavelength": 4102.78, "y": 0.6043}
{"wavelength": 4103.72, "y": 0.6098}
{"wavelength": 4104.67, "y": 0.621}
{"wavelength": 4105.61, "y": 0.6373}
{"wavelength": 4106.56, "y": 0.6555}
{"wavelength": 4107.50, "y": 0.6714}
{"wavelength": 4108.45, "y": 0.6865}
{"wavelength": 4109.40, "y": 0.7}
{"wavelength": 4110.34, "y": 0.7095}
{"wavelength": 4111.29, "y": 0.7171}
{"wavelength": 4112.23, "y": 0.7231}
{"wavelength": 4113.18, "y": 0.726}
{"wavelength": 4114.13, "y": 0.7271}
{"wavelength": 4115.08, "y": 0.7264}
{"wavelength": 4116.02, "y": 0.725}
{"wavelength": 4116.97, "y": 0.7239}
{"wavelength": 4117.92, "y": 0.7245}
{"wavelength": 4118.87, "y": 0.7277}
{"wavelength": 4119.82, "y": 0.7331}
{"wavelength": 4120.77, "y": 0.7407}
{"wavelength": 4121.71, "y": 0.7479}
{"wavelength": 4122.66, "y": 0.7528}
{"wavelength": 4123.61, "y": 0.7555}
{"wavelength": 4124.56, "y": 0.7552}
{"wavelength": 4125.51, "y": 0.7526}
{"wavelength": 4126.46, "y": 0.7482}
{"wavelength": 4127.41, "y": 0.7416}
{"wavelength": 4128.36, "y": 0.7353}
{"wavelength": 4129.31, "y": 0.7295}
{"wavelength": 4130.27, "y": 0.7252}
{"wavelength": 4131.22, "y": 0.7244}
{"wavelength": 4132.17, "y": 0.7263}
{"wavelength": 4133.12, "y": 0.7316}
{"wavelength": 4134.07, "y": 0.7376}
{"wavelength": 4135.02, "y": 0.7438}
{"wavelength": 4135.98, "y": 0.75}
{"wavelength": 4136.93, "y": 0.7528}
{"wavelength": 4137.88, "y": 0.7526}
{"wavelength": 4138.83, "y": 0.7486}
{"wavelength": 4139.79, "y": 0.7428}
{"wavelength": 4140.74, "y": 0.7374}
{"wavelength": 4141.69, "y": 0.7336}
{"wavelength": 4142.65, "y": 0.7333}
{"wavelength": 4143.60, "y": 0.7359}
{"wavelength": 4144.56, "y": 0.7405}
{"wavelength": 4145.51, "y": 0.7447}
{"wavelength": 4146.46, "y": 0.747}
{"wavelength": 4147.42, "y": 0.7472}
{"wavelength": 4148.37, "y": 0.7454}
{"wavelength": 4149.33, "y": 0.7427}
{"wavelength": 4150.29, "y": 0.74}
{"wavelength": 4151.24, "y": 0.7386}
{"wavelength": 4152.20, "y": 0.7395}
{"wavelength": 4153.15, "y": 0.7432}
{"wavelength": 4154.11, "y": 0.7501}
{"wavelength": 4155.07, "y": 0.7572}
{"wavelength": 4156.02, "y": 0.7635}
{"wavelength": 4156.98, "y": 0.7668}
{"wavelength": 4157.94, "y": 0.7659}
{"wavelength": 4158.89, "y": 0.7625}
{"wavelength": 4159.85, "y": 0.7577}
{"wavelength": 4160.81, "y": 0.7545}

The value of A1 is 1.7 A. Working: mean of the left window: 0.739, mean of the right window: 0.741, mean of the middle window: 0.71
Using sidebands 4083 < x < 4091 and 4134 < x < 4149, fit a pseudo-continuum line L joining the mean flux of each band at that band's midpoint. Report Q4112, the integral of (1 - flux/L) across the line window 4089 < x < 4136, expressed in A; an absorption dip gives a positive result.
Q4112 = 2.9 A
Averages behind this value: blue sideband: 0.771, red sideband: 0.743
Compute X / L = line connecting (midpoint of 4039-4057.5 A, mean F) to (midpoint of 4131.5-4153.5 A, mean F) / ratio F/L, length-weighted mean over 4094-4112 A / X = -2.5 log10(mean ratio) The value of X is 0.13 mag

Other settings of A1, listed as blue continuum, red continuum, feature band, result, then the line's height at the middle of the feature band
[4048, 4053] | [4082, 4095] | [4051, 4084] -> 1.59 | 0.766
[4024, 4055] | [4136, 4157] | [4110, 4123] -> 0.32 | 0.747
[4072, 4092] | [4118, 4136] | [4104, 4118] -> 0.85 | 0.741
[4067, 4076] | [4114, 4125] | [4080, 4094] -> -0.63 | 0.727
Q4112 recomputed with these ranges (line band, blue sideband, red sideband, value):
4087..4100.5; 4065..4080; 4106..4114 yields -0.3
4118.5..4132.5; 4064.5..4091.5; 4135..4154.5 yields 0.0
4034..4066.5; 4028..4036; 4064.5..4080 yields -1.2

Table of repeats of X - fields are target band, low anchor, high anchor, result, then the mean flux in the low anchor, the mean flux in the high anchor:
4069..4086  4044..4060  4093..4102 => -0.035 mag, 0.75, 0.675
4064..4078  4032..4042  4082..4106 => 0.008 mag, 0.753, 0.707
